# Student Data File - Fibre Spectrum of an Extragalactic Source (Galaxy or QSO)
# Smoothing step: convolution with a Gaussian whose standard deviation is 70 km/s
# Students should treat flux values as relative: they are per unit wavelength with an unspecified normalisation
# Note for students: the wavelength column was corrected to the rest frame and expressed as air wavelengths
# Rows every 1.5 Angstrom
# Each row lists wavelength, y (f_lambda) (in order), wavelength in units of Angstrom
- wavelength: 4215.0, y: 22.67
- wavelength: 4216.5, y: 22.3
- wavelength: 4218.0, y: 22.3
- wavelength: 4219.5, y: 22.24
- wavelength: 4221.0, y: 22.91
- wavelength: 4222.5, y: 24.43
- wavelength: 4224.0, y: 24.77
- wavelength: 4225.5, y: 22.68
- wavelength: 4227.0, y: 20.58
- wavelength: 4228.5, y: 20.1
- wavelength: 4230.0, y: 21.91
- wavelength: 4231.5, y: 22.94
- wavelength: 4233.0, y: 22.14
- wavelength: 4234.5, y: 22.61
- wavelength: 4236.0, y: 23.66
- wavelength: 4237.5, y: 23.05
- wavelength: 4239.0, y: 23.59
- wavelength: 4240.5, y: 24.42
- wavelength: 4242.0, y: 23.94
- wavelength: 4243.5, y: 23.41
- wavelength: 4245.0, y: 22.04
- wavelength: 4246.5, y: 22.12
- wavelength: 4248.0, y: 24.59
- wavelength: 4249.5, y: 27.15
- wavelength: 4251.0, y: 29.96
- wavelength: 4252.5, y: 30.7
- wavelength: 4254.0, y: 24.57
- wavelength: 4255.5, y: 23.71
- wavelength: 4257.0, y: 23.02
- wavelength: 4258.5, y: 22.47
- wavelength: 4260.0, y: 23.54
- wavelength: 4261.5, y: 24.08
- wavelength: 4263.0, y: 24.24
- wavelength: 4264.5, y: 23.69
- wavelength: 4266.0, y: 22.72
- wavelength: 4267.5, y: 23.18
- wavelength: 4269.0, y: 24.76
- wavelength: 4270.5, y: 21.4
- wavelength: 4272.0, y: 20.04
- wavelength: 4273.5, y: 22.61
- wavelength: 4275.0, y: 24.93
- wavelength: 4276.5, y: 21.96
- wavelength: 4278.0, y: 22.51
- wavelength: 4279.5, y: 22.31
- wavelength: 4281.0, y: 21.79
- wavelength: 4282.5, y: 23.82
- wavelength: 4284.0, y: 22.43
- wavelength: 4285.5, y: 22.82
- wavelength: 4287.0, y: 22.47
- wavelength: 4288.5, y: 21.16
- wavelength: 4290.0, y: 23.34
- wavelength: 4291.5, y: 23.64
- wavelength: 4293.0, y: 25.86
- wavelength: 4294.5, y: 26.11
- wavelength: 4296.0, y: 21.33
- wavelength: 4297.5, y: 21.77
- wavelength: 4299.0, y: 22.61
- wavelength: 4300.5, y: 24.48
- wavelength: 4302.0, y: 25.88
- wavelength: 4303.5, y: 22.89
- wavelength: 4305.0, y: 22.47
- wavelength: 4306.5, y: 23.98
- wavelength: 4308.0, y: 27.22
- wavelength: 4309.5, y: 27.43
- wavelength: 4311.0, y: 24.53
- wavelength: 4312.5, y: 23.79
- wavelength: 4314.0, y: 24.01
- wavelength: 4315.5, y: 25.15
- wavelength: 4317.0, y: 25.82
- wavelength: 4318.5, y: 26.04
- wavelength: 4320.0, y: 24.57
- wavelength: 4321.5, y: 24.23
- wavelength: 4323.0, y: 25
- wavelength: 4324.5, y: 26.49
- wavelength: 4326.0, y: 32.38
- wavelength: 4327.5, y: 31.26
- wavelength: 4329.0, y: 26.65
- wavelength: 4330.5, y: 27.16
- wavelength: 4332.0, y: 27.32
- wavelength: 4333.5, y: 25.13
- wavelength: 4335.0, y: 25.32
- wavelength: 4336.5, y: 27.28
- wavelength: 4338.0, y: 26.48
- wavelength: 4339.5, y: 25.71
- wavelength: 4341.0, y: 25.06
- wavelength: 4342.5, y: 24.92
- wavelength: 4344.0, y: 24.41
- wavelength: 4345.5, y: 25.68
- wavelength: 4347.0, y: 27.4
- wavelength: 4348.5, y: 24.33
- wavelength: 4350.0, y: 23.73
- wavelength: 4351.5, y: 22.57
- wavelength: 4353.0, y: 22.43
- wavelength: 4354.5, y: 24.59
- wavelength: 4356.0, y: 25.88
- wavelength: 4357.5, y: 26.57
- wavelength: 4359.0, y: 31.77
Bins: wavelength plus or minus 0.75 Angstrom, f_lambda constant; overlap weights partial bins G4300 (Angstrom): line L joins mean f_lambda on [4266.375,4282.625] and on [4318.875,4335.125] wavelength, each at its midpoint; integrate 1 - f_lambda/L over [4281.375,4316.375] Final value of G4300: 1.1 Angstrom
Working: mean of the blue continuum 22.6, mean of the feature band 23.9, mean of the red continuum 26.9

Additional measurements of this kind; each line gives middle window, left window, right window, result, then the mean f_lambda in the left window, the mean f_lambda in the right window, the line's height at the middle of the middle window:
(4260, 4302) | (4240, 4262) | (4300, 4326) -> 3.0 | 24.7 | 25.2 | 24.9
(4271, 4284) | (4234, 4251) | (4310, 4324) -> 1.0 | 24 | 24.9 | 24.4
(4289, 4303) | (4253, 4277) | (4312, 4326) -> 0.4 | 23.3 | 25.4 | 24.5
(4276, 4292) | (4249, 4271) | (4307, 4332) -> 1.7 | 24.6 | 26.4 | 25.3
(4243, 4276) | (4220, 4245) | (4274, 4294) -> -1.5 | 22.9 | 23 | 23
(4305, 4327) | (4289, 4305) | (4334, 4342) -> -0.9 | 23.7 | 25.9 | 24.7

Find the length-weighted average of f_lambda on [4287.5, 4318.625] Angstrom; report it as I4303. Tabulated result 24.2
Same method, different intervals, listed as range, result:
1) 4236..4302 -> 23.6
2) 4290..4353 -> 25.3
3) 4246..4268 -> 24.7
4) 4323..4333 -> 28.2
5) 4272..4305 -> 23.1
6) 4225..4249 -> 22.8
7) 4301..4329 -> 25.7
